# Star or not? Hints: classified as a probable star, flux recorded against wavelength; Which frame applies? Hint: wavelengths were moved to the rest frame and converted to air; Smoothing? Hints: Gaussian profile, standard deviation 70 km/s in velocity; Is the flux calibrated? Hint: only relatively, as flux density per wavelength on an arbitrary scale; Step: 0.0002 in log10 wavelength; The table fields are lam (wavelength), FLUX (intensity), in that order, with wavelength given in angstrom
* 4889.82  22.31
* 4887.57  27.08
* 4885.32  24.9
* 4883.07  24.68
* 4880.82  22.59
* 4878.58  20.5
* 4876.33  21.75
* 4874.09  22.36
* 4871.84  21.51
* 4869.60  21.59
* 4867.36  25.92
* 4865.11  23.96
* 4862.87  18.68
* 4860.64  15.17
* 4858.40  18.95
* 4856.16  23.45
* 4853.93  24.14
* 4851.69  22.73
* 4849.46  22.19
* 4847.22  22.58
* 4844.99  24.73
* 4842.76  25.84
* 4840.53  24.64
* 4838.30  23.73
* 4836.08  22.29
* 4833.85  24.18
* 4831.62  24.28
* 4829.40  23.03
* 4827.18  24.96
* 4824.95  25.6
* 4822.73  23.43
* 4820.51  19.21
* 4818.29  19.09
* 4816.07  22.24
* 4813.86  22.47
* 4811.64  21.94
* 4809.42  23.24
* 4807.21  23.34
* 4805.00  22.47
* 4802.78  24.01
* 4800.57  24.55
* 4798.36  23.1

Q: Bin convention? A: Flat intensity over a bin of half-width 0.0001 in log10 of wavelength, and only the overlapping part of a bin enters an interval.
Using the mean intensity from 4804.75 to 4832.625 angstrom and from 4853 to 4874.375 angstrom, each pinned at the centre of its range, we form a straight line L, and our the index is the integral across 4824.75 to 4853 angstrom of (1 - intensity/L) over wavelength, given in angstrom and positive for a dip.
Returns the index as -2.1 angstrom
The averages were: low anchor 22.7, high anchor 21.5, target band 23.8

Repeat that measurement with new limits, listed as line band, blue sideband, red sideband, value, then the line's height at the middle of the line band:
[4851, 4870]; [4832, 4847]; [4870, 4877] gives 0.94 angstrom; 22.7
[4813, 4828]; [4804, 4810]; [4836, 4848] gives 0.70 angstrom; 23.5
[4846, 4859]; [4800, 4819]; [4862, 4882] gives -0.12 angstrom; 22.3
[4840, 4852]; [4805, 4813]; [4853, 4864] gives -1.79 angstrom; 20.7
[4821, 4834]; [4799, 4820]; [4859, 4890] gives -0.90 angstrom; 22.5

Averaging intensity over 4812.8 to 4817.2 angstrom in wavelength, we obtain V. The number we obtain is 22.4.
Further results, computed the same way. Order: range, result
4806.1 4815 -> 22.8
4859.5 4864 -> 17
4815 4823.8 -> 21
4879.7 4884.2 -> 23.6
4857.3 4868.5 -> 20.5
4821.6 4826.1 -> 24.5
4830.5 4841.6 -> 23.8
